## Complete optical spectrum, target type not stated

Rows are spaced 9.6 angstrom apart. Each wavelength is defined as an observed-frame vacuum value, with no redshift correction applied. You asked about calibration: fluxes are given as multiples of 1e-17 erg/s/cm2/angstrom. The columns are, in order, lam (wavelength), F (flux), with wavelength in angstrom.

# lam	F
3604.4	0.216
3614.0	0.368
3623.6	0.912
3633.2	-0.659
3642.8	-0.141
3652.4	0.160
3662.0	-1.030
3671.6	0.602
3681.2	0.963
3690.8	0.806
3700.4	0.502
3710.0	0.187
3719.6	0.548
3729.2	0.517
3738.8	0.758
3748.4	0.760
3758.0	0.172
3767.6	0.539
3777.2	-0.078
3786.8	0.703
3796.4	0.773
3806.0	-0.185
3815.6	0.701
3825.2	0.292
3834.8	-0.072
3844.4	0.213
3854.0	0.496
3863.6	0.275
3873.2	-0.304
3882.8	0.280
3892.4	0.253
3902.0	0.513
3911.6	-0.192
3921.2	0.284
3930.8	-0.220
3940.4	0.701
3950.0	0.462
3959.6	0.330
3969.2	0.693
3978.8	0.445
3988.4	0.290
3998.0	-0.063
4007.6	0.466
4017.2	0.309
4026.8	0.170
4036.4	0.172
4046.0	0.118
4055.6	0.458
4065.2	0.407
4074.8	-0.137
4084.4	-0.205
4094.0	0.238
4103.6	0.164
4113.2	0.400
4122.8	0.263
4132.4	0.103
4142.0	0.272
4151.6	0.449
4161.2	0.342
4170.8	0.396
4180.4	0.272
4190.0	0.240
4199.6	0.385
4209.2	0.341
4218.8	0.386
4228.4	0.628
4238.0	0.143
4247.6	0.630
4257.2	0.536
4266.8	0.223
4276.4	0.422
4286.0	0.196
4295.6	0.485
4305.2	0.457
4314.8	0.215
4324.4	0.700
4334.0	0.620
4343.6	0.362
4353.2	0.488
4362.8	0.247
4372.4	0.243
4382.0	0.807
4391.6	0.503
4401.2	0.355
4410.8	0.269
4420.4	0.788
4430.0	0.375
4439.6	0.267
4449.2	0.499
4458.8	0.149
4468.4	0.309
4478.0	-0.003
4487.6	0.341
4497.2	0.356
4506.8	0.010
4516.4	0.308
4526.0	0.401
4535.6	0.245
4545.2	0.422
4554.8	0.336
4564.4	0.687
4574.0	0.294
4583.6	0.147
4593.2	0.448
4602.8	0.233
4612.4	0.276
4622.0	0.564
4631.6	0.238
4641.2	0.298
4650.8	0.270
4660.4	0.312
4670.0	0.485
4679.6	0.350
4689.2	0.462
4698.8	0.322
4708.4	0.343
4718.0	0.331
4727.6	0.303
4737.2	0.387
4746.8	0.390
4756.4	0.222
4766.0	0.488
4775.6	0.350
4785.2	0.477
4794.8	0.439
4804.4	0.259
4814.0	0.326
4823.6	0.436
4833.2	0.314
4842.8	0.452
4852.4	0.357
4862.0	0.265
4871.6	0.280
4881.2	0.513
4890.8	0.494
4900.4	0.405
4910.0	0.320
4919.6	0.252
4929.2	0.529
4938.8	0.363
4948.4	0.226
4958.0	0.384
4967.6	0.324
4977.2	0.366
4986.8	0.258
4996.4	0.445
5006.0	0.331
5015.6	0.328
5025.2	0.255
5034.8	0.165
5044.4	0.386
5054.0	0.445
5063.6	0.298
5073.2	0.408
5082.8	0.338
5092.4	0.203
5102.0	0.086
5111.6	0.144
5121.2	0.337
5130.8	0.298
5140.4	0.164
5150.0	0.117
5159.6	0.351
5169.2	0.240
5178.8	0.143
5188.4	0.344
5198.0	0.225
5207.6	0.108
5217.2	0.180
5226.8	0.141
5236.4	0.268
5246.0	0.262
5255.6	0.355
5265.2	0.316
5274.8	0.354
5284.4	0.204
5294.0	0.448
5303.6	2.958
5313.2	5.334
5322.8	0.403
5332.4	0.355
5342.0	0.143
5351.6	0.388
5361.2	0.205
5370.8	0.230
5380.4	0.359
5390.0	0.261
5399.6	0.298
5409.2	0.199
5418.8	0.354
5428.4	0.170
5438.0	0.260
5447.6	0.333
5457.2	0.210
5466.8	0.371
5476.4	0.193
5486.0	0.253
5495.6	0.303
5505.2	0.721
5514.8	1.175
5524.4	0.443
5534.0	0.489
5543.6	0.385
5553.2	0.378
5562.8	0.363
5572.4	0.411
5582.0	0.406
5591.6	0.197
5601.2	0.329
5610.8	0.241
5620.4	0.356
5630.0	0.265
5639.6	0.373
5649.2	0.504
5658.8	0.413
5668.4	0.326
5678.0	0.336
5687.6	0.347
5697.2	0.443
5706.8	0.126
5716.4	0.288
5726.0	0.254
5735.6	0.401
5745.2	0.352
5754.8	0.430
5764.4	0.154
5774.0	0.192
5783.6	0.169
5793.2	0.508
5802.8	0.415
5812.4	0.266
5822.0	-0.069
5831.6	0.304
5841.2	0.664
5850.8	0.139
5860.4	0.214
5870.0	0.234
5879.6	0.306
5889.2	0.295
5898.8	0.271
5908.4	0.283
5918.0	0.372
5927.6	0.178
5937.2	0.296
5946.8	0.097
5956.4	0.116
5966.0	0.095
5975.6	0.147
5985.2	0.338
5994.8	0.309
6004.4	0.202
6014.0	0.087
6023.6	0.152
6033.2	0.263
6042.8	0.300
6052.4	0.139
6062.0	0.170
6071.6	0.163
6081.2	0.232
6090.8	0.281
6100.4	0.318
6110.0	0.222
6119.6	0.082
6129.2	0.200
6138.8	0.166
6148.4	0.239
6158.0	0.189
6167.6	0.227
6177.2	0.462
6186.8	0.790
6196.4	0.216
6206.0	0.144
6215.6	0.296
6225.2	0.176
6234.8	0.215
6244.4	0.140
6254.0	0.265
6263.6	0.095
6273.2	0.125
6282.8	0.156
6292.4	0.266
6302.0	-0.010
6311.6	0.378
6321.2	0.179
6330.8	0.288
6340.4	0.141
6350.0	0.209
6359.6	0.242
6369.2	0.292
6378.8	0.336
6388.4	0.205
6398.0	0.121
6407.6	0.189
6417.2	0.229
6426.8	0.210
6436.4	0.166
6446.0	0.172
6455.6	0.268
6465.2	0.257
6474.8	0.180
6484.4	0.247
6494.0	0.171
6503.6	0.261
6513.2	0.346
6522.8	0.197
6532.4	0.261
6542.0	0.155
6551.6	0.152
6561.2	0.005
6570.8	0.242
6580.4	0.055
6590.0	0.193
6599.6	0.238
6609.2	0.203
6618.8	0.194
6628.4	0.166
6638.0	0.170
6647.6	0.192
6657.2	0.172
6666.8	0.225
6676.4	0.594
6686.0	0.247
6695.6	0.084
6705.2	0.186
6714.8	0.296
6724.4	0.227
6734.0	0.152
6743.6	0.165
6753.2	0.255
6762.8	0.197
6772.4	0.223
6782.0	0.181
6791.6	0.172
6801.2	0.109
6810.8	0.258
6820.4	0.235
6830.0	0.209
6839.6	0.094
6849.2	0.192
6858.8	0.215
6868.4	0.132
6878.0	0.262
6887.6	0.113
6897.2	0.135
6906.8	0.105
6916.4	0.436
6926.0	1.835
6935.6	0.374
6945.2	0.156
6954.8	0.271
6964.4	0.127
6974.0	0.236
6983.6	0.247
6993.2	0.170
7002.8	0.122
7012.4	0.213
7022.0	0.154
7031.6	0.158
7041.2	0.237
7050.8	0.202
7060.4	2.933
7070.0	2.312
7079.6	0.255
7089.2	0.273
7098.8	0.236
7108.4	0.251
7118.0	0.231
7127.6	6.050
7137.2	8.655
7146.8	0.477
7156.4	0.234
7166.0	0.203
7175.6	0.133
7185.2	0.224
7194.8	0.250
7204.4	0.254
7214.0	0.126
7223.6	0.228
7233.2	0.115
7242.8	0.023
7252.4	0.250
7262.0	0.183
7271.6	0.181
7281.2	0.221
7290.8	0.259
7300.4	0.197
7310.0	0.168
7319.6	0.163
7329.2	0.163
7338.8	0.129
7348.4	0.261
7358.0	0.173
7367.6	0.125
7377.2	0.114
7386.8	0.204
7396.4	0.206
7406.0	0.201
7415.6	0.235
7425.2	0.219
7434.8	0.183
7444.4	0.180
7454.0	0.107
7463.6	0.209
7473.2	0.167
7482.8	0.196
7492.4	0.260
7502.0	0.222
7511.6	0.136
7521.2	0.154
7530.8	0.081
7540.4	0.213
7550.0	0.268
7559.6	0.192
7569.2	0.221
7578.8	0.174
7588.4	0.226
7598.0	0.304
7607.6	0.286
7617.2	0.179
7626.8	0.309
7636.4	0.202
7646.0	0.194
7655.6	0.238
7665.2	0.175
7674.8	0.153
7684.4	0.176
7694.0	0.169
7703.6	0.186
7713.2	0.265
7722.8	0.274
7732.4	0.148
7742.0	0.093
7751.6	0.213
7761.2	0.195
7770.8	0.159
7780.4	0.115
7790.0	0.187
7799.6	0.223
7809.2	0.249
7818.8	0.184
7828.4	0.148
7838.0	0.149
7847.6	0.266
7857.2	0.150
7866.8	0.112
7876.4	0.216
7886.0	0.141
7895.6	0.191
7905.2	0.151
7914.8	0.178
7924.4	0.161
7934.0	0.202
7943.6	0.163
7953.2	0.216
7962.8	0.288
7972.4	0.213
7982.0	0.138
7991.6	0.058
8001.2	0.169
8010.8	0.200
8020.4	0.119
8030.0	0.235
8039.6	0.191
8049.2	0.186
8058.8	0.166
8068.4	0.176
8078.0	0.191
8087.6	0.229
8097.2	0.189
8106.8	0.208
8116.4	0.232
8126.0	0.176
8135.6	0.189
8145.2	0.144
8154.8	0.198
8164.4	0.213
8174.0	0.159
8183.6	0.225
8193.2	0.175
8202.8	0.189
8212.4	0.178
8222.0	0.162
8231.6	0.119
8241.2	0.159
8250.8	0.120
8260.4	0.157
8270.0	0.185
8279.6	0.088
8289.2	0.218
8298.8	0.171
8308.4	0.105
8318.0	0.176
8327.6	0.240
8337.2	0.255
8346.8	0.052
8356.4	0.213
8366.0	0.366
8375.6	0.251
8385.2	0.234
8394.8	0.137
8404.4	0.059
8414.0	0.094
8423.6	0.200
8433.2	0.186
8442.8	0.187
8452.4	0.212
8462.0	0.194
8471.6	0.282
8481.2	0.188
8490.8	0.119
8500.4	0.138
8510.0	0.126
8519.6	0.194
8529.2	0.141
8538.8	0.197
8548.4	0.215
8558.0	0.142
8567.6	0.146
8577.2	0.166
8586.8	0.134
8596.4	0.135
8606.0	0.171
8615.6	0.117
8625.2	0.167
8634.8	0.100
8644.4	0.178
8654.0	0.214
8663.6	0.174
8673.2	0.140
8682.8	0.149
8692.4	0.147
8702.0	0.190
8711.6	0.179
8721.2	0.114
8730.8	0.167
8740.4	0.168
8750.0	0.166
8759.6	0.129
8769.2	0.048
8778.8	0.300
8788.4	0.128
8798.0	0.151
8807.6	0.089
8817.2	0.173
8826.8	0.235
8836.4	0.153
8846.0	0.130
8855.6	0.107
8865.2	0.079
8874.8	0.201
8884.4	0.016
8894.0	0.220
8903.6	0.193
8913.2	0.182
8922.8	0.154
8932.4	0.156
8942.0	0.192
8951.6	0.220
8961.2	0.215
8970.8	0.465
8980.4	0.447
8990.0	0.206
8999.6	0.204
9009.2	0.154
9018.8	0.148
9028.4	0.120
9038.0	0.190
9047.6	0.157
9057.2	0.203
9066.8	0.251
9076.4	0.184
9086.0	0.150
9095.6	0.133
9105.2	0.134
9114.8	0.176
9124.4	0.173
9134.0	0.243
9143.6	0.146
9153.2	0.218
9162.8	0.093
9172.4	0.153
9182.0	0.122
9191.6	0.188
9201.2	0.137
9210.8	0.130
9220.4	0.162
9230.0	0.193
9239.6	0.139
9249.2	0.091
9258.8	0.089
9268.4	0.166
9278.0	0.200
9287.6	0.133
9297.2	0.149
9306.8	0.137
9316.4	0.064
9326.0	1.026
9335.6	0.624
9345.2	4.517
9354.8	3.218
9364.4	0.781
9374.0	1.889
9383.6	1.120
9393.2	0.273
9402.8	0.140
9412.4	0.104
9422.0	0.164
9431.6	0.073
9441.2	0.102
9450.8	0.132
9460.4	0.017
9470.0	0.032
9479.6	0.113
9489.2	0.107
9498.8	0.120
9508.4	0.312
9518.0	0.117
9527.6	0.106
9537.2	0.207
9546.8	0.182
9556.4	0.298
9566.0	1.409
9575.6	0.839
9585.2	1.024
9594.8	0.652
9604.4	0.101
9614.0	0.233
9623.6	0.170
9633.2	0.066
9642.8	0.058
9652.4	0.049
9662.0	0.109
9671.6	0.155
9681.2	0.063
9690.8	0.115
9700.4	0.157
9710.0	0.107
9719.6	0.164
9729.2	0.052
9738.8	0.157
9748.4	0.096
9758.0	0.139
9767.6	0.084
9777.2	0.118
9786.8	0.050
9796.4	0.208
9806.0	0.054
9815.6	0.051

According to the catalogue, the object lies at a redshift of 0.42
